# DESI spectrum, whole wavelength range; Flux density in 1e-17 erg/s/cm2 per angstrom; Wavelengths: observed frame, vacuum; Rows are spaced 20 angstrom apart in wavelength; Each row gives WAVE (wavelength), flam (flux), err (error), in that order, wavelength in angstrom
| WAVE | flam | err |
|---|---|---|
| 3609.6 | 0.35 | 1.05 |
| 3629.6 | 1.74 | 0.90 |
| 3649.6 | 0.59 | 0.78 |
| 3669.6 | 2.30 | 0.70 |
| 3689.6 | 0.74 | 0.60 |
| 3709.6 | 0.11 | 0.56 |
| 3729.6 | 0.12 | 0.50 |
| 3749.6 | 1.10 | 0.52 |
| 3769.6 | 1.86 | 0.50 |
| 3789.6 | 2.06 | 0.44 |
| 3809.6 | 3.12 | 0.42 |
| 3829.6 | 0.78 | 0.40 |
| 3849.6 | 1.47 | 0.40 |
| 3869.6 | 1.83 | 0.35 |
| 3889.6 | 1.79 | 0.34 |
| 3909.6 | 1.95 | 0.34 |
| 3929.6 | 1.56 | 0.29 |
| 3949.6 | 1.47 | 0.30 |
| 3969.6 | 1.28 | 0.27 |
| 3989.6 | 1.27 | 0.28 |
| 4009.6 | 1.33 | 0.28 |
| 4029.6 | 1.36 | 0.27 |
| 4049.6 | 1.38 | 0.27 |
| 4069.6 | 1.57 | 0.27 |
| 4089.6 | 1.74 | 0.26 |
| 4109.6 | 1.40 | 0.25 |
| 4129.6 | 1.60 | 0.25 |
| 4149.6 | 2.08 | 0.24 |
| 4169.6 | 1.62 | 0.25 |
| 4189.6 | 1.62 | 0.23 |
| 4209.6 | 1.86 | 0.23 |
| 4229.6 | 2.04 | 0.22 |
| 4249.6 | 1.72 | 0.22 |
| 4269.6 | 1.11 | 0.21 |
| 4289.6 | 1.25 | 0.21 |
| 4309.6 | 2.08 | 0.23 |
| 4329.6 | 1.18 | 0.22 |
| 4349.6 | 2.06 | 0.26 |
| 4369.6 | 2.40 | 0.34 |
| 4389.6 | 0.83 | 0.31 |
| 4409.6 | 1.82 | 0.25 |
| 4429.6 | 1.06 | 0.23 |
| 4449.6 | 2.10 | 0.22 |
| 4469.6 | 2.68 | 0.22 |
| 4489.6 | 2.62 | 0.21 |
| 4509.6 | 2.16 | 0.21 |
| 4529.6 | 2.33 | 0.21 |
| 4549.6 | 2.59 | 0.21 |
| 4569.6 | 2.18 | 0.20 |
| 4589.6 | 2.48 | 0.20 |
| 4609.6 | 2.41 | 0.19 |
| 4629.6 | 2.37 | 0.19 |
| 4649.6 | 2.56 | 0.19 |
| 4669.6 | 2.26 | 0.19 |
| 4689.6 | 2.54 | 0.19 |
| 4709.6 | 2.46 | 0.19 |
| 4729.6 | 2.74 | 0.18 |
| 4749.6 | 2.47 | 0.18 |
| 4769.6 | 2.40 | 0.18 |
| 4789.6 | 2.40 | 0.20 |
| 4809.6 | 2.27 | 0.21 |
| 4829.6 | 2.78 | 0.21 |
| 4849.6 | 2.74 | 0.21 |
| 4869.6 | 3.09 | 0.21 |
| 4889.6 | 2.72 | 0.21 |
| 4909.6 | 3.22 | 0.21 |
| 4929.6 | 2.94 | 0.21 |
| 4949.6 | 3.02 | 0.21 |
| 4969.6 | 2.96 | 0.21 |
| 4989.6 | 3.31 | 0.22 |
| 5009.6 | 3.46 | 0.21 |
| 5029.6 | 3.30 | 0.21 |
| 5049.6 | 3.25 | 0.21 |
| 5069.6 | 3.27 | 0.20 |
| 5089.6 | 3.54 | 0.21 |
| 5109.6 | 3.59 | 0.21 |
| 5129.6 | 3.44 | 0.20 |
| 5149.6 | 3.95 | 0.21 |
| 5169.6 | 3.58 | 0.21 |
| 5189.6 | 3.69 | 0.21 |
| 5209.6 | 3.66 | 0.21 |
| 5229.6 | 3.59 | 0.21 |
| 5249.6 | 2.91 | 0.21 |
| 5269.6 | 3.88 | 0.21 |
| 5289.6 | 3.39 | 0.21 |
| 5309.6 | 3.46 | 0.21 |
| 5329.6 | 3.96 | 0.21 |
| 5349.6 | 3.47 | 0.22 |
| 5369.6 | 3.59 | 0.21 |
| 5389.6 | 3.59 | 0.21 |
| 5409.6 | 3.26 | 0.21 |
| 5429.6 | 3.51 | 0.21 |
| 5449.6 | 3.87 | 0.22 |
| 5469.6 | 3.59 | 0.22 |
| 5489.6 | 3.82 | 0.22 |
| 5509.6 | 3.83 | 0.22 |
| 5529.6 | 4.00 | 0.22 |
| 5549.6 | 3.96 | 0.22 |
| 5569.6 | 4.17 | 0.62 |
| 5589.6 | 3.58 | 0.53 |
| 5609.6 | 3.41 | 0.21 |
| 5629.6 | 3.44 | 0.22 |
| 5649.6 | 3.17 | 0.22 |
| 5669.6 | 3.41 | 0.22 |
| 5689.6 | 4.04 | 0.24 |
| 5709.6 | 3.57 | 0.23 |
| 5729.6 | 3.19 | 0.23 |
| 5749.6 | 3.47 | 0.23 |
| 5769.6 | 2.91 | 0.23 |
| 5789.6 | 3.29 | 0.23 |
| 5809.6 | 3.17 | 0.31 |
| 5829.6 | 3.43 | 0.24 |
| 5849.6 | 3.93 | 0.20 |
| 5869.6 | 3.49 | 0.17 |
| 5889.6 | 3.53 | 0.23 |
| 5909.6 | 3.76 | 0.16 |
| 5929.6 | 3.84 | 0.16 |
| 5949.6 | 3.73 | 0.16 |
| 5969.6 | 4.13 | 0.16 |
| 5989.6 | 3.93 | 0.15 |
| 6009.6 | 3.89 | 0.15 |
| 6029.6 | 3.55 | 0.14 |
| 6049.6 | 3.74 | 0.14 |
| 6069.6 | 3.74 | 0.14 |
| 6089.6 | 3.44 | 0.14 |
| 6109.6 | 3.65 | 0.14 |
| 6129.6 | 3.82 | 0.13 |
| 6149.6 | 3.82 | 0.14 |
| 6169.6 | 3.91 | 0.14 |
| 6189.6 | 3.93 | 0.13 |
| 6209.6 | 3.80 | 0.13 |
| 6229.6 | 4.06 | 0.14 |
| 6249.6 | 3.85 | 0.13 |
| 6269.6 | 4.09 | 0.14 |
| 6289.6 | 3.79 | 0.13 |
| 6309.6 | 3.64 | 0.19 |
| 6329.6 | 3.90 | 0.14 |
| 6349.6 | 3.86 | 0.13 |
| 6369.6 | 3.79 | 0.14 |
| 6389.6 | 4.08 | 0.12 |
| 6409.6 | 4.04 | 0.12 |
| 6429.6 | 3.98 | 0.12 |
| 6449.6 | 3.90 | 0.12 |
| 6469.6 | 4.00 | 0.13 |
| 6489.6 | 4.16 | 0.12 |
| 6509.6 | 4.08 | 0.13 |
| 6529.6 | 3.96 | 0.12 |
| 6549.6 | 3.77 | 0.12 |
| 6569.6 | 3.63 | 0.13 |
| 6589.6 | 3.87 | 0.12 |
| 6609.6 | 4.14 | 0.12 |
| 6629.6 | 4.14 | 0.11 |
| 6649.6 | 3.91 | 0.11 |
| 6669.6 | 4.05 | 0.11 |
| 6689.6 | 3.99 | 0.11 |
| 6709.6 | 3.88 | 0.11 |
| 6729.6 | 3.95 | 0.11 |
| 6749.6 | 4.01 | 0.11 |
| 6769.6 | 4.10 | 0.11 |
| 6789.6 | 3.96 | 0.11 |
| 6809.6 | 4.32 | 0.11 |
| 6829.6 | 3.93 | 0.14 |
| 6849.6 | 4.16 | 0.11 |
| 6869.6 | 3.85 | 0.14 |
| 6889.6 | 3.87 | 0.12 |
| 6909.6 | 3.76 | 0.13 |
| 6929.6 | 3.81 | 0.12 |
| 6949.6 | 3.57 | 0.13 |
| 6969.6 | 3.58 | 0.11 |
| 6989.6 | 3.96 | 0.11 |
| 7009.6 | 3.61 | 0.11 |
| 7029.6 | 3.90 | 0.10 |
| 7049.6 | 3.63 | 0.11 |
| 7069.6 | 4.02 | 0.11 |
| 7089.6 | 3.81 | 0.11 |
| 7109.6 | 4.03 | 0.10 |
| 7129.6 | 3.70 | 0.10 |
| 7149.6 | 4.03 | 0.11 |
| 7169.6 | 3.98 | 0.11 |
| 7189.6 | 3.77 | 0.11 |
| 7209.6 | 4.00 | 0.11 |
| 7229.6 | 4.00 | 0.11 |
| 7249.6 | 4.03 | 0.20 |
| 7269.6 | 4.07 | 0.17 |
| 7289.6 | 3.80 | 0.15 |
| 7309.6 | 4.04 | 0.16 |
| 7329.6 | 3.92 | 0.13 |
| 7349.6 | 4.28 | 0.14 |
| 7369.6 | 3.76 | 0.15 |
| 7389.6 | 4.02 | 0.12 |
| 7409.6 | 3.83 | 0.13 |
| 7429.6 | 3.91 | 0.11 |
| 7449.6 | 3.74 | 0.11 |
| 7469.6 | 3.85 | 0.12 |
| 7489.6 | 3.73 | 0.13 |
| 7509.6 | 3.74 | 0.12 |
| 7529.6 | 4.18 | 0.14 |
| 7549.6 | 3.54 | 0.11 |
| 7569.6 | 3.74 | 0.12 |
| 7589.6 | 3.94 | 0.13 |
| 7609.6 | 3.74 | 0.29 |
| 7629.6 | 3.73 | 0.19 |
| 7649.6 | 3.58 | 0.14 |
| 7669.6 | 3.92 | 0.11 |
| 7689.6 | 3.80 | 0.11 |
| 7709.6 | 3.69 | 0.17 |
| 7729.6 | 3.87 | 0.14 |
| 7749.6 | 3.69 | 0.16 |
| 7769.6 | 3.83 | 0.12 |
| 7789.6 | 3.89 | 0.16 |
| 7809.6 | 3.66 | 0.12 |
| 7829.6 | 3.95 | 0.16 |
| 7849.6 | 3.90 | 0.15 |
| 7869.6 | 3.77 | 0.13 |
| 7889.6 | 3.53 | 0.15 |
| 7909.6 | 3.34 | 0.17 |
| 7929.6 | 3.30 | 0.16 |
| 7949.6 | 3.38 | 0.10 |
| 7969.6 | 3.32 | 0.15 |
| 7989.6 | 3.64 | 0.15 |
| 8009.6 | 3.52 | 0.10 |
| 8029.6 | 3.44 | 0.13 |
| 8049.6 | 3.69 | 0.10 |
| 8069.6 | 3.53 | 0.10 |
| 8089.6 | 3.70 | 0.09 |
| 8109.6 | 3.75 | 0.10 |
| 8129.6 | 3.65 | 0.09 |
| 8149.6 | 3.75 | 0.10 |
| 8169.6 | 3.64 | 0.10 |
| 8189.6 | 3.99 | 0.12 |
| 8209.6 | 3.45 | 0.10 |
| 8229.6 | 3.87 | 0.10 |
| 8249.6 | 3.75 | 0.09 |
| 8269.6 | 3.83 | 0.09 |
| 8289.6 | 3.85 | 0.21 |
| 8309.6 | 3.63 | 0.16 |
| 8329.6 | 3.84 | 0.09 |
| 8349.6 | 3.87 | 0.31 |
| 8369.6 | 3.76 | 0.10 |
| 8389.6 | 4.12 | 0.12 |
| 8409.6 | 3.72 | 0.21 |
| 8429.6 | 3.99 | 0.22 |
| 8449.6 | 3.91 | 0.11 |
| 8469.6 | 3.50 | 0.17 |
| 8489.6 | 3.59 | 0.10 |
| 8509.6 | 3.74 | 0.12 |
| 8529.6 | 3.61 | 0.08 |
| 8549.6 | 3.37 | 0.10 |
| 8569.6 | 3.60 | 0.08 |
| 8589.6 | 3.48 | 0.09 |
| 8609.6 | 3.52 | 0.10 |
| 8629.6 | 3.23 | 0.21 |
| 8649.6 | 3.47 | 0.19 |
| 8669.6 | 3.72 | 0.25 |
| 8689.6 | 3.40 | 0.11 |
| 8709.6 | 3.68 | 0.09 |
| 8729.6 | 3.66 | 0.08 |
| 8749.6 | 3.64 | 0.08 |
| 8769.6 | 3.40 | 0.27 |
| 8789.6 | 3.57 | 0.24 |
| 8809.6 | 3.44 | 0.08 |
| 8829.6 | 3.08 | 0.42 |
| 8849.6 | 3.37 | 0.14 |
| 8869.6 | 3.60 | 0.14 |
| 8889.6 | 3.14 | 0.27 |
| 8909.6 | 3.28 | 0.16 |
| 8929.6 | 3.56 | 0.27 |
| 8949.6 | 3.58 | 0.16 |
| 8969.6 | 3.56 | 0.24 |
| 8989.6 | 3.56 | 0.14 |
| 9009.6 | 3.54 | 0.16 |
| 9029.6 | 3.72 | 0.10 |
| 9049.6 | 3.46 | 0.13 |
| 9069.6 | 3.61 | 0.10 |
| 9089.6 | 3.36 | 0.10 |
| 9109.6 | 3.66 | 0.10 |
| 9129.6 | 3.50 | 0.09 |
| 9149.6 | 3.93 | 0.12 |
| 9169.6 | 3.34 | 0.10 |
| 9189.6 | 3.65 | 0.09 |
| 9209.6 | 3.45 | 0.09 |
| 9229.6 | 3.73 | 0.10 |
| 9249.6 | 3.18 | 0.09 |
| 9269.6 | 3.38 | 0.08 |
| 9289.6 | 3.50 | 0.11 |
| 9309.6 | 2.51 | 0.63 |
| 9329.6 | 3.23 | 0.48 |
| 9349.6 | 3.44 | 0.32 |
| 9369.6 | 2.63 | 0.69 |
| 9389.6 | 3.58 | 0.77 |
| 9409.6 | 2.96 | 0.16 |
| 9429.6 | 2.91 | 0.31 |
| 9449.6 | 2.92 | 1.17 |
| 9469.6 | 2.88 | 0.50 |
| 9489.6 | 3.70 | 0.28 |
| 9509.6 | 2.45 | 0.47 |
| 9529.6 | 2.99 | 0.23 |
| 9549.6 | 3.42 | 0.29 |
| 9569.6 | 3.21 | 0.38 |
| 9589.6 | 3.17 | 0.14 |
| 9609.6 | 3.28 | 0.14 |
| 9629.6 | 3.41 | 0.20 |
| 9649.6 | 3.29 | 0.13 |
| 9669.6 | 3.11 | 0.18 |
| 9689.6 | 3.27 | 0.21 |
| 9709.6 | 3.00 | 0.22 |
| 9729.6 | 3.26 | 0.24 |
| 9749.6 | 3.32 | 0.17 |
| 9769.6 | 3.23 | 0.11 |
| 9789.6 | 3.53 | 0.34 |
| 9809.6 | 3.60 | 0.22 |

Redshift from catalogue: 0.11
